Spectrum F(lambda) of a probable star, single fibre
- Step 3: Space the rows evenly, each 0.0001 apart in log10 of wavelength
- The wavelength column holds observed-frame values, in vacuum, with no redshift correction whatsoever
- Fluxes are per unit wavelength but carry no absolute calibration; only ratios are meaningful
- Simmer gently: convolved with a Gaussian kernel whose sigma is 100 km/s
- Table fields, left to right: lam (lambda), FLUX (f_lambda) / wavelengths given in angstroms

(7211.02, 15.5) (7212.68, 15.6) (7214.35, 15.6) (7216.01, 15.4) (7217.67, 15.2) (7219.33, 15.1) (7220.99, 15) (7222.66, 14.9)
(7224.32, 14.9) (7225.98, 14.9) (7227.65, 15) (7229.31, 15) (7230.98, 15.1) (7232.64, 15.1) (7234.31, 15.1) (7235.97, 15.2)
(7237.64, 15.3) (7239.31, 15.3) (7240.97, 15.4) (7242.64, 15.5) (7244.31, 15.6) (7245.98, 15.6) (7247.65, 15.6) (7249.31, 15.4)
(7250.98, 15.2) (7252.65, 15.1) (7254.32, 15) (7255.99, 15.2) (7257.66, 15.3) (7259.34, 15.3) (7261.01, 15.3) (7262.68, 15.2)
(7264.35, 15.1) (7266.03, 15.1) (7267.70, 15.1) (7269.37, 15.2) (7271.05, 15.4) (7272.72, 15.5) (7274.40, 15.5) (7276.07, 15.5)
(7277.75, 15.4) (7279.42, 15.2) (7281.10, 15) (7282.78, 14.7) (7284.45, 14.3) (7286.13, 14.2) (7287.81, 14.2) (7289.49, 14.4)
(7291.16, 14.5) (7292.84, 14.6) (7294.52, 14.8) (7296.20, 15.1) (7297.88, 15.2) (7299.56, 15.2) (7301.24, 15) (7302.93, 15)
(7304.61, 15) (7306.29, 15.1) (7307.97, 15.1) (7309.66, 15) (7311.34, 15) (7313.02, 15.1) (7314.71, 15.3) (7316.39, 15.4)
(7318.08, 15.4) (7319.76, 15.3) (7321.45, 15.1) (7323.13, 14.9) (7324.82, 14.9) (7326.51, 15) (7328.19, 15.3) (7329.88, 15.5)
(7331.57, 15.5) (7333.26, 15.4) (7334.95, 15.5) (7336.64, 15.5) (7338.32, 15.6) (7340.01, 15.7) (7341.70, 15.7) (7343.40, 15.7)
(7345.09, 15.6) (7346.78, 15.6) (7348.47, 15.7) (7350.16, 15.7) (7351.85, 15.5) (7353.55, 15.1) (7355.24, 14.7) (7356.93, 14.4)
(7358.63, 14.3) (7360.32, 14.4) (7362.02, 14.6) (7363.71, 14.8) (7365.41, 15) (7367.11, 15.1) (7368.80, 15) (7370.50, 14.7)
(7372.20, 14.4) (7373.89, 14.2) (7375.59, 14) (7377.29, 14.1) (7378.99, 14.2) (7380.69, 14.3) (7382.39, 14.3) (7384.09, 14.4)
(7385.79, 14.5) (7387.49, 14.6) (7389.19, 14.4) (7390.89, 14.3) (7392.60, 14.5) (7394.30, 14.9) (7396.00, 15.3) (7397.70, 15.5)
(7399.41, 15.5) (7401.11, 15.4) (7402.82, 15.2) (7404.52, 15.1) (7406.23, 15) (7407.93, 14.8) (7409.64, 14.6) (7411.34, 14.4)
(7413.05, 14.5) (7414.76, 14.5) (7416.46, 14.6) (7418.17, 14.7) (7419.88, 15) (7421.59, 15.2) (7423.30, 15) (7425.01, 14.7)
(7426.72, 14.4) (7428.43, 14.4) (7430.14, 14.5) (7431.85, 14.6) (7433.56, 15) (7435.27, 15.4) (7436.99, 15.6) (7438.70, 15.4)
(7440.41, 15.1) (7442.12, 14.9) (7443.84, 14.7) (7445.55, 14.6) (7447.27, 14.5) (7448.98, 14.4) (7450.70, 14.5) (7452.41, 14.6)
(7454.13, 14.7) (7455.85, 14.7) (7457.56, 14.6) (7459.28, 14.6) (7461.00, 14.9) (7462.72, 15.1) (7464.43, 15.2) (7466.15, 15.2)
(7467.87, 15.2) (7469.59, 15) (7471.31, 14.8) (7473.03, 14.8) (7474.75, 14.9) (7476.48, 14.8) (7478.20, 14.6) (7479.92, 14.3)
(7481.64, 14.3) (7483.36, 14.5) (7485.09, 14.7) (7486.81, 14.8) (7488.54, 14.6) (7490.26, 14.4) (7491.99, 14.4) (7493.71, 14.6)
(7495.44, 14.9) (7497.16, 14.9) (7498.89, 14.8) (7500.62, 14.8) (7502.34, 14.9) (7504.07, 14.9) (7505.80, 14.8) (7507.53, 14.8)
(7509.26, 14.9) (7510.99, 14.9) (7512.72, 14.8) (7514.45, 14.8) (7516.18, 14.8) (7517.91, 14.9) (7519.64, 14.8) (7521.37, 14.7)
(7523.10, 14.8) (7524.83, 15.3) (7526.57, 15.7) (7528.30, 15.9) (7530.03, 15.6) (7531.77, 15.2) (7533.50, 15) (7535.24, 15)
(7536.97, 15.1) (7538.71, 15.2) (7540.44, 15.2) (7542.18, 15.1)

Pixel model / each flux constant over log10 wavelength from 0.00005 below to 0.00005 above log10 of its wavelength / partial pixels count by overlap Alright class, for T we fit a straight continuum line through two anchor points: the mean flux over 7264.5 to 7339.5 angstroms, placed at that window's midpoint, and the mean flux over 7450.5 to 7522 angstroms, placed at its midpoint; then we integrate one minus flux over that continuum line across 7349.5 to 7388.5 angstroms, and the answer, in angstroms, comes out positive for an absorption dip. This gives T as 0.9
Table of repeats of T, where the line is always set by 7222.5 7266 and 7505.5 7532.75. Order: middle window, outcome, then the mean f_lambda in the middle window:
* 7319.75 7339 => -0.2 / 15.3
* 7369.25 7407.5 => 1.1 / 14.7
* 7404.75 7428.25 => 0.6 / 14.7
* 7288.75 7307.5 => 0.3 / 14.9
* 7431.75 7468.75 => 0.5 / 14.9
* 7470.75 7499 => 0.8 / 14.6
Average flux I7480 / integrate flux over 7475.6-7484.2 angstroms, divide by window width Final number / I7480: 14.5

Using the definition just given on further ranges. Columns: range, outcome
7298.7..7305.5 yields 15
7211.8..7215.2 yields 15.6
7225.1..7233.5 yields 15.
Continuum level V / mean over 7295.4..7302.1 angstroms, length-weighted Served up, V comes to 15.1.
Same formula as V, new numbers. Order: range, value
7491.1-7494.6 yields 14.5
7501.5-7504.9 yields 14.9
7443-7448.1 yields 14.6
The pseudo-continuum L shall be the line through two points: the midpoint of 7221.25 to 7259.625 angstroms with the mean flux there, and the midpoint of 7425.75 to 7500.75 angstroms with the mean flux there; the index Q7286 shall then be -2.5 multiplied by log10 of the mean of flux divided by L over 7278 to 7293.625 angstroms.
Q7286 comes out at 0.04 mag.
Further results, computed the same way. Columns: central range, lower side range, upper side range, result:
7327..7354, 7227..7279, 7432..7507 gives -0.03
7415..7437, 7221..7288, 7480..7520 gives 0.00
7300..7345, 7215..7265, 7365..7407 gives -0.02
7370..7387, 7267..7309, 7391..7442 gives 0.05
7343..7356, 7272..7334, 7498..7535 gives -0.03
